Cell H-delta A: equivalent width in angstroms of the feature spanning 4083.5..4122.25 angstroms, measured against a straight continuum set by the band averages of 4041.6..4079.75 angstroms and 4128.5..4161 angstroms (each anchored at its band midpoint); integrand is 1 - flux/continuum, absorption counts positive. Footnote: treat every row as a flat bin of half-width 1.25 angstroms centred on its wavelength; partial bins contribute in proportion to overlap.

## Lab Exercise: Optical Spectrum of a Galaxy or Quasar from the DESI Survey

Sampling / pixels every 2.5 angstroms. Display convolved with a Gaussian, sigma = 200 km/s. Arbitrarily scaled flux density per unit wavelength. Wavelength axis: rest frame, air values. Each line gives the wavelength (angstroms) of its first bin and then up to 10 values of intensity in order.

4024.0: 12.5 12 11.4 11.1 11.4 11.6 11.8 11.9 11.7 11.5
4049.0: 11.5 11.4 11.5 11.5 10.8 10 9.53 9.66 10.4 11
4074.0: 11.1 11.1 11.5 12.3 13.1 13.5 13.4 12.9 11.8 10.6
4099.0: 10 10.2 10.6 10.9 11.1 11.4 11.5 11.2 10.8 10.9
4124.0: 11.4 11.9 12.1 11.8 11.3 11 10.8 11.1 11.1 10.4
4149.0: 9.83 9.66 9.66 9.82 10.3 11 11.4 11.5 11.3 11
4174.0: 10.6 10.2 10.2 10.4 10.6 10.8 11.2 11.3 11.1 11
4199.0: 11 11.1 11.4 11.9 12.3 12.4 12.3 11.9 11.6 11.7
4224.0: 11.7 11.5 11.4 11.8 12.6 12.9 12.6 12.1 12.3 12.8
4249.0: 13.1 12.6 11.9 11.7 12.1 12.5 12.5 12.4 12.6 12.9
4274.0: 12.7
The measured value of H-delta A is -2.4 angstroms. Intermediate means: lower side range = 11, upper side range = 10.7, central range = 11.5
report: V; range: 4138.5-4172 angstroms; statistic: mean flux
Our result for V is 10.6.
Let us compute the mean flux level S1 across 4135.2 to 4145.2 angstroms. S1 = 11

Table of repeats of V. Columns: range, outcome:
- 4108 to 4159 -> 10.9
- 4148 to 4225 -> 11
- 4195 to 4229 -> 11.7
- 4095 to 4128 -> 11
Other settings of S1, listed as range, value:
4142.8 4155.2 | 10.1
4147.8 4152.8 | 9.74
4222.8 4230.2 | 11.5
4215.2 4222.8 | 11.7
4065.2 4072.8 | 10.4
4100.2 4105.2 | 10.4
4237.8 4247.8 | 12.5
